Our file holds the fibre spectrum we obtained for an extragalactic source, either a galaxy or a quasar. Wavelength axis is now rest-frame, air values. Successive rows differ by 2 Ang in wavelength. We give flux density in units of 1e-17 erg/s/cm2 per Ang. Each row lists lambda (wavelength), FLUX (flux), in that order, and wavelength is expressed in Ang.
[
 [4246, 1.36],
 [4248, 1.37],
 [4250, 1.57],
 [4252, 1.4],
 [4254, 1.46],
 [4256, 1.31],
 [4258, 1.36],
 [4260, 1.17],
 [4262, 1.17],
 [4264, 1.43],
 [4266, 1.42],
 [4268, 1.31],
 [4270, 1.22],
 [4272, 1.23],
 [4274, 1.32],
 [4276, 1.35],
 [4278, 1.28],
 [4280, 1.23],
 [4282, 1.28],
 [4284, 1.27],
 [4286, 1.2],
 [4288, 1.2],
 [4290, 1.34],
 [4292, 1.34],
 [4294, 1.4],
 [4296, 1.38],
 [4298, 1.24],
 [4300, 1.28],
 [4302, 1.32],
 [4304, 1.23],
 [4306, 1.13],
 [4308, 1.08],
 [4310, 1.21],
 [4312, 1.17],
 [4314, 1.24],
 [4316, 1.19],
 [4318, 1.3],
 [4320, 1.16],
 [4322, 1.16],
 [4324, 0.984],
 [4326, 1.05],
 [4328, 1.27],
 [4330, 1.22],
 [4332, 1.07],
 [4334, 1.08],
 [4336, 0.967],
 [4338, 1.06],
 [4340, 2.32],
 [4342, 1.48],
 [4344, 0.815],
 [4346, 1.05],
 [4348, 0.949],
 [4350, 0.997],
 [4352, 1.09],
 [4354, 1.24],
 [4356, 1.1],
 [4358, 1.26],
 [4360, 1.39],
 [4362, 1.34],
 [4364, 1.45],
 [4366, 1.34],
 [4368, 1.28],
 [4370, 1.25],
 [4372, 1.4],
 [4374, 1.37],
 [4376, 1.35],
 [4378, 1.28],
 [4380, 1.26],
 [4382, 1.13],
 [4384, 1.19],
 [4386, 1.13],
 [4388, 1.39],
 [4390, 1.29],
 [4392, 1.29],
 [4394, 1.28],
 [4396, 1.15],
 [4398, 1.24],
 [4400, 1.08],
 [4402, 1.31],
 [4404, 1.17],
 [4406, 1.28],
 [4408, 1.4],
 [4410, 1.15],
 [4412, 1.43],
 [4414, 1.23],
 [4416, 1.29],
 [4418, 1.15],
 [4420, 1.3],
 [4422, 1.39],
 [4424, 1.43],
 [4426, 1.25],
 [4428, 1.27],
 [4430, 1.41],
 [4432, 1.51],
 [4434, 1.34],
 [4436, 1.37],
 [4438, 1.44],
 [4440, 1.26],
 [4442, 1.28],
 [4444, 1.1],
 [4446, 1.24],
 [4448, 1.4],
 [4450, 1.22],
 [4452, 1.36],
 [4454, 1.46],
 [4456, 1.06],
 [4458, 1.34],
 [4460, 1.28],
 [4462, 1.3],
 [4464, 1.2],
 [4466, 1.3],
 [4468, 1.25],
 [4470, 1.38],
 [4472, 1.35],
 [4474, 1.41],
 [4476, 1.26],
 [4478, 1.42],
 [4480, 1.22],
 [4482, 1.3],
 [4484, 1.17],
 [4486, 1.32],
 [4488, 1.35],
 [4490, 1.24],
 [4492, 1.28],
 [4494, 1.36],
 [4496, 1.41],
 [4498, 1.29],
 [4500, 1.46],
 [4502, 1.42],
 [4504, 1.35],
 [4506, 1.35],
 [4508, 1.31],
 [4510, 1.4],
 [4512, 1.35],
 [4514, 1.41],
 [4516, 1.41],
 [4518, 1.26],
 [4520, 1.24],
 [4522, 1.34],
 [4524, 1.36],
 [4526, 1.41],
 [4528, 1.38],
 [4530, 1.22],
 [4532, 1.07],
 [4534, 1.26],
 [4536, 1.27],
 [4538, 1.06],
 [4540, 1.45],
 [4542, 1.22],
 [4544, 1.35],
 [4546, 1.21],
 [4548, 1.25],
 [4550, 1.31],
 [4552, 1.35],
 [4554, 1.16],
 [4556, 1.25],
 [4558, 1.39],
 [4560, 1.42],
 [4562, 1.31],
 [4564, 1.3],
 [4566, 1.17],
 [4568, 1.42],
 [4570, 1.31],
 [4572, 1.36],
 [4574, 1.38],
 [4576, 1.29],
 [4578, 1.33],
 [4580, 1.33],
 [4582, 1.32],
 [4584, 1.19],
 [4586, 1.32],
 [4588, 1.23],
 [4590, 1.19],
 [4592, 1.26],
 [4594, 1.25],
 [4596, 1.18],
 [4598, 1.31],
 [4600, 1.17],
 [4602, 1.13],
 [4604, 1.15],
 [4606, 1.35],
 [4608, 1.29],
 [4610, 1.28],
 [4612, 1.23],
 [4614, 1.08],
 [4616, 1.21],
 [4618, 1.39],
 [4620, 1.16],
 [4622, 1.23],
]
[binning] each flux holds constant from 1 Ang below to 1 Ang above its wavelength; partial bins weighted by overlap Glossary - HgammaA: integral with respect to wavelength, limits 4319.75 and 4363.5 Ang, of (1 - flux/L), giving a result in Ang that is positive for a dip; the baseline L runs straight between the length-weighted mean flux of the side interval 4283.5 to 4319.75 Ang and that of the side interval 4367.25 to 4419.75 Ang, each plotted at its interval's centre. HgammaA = 2.3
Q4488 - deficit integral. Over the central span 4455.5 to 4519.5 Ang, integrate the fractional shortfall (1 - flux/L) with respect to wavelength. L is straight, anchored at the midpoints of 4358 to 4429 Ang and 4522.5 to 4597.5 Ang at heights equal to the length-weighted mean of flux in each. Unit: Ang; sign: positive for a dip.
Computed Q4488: -1.8 Ang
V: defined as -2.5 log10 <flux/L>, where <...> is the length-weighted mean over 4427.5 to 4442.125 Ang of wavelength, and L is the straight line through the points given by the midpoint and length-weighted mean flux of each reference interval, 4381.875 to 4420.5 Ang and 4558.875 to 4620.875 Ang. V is -0.10 mag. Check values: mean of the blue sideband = 1.25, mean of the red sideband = 1.27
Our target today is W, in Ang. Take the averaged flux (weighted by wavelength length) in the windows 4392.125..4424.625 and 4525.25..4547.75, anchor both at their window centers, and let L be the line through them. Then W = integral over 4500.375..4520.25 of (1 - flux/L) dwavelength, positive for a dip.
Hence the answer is -1.5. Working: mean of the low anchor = 1.27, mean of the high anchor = 1.26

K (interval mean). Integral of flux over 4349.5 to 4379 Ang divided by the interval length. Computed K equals 1.28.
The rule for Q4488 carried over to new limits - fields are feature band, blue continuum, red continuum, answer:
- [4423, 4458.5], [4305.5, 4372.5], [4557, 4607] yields -2.3 Ang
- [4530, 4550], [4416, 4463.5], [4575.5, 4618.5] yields 0.5 Ang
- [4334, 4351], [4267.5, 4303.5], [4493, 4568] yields 1.3 Ang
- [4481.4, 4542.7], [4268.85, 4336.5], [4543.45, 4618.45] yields -2.7 Ang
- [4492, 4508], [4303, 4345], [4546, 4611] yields -1.4 Ang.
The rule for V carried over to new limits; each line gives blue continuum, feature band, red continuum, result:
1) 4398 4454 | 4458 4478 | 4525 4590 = -0.01 mag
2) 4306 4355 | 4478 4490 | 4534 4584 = -0.02 mag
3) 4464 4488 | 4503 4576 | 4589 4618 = -0.04 mag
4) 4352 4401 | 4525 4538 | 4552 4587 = 0.04 mag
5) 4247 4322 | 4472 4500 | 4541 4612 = -0.03 mag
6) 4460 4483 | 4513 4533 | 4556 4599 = -0.01 mag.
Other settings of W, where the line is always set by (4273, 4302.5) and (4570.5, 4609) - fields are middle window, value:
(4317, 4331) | 1.39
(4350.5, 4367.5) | 0.26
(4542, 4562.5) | -0.43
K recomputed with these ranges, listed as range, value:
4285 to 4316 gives 1.25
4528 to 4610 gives 1.27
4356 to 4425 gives 1.28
